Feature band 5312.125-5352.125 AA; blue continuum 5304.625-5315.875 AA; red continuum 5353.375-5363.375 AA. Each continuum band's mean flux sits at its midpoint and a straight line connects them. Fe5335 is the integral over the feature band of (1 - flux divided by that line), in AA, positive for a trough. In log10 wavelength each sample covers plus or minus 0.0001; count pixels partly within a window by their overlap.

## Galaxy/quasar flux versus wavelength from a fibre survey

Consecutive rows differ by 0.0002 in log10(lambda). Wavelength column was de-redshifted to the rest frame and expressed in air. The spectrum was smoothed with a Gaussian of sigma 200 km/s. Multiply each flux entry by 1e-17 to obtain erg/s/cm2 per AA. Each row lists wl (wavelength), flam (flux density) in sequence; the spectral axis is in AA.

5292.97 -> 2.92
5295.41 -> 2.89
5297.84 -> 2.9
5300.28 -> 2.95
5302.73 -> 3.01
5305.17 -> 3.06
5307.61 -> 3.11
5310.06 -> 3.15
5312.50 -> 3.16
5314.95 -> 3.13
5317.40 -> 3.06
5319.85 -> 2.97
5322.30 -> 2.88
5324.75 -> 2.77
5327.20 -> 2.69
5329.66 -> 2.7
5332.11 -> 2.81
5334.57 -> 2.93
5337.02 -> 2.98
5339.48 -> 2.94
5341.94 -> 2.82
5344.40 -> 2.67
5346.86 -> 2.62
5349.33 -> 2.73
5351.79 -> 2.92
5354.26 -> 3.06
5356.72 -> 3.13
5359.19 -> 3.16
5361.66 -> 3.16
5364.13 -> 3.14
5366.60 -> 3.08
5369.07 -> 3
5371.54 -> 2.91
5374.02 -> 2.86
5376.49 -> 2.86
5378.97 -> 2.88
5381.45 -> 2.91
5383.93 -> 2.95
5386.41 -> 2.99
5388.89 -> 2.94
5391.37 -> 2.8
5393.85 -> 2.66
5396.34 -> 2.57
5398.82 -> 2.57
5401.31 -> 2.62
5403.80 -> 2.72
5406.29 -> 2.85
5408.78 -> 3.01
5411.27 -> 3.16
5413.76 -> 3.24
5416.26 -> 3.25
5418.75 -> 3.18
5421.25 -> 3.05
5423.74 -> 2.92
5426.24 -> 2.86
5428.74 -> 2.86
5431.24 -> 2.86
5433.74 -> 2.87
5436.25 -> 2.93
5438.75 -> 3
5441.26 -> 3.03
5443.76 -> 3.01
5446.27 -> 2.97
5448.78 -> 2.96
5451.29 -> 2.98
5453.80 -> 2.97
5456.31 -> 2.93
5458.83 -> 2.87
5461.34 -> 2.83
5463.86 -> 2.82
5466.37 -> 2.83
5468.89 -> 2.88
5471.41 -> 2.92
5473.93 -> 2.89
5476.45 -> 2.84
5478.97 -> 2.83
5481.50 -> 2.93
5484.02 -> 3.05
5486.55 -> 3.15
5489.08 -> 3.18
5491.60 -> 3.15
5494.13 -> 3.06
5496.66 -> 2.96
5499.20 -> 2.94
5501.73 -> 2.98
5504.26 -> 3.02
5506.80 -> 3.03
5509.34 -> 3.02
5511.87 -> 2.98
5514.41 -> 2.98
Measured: 3.41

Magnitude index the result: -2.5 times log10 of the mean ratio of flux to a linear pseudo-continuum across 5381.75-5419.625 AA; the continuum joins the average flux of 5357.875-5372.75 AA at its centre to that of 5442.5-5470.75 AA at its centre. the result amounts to 0.04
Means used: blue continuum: 3.08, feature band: 2.9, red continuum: 2.91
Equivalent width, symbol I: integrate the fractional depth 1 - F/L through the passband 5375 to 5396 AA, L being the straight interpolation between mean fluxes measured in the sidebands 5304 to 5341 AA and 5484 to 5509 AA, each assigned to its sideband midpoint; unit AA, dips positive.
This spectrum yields 0.90 AA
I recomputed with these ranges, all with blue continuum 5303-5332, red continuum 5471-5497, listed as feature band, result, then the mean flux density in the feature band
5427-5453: 0.4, 2.95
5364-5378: 0.1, 2.96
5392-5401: 1.1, 2.62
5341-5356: 0.8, 2.81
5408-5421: -0.8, 3.16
